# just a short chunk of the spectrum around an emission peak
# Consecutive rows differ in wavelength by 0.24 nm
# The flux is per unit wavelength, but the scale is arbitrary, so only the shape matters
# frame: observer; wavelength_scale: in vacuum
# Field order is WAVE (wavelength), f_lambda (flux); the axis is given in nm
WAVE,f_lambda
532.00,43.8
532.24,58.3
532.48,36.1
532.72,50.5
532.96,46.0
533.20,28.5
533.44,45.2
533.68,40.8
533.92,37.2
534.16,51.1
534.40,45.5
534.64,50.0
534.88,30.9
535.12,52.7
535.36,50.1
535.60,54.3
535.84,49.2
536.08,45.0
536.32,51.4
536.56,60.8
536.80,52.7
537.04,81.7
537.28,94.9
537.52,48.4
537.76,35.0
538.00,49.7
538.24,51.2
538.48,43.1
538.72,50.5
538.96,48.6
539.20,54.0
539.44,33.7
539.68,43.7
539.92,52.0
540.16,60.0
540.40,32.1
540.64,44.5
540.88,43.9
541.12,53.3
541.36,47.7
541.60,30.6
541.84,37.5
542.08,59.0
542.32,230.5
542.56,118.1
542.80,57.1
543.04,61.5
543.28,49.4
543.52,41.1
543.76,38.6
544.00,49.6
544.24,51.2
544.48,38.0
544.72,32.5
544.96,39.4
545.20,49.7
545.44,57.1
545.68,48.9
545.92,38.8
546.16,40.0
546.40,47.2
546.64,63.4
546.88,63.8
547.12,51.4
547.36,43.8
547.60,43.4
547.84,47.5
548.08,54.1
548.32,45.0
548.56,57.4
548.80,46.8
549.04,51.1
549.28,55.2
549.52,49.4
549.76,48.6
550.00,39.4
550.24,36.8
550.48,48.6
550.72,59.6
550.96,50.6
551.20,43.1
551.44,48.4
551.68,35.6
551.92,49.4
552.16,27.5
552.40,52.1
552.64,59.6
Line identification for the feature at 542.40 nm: [O III] 5007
